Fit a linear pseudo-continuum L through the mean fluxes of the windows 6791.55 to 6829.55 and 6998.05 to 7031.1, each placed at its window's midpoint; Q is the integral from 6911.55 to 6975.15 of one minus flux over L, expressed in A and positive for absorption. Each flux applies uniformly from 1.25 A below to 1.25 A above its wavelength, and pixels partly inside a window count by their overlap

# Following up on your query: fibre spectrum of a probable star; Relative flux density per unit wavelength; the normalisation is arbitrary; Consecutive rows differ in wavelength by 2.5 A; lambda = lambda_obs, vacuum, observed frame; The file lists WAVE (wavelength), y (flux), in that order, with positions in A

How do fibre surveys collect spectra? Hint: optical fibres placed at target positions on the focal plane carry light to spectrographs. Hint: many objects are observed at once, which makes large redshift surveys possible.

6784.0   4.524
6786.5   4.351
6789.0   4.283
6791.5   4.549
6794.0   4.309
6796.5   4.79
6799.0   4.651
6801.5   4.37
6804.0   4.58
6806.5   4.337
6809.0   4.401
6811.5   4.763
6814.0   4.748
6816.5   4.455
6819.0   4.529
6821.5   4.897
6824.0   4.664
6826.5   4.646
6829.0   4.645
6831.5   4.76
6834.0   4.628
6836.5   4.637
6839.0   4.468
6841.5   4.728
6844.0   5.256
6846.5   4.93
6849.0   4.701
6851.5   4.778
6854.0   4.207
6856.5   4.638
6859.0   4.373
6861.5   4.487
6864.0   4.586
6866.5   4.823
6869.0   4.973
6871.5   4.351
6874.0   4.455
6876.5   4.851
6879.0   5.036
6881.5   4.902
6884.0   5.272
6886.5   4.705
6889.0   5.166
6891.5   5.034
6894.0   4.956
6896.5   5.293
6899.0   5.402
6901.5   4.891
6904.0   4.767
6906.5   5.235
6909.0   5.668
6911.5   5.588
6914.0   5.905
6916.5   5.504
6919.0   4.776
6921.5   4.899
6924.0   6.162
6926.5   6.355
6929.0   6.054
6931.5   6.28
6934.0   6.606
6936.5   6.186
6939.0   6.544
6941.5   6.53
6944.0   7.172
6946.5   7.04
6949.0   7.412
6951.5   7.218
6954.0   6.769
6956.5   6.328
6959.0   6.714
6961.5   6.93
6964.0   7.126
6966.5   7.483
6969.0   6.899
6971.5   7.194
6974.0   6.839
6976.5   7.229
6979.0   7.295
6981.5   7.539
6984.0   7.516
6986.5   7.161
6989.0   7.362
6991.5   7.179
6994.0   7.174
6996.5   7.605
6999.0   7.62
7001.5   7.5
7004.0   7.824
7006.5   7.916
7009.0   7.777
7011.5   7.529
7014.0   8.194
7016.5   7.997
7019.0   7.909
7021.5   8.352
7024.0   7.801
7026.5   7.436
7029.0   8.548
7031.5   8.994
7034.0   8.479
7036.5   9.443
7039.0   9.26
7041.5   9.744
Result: 2.45 A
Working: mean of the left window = 4.58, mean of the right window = 7.91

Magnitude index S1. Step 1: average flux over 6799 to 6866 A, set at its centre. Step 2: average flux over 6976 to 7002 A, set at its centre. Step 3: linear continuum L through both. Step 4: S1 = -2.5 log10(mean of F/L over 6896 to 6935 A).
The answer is 0.09 mag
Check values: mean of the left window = 4.63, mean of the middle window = 5.59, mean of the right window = 7.38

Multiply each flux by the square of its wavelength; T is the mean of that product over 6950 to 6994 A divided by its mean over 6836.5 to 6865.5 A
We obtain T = 1.58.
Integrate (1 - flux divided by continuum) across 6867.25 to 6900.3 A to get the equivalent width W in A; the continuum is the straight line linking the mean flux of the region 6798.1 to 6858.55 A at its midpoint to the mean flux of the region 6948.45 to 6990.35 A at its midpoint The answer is 3.90 A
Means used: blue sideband 4.64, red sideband 7.11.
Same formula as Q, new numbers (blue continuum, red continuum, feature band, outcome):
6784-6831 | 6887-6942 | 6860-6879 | 1.82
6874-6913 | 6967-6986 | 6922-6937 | -0.46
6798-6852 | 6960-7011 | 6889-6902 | 1.58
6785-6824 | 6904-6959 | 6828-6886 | 5.50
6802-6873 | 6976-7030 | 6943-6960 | -0.60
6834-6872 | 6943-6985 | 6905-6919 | 1.09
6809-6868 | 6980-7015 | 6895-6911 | 1.68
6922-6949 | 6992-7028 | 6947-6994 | -0.27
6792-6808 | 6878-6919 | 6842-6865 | 1.01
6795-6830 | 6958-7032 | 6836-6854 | 1.31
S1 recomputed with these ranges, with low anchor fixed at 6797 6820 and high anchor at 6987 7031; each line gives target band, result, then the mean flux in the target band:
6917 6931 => 0.13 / 5.68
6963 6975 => 0.00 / 7.11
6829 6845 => 0.06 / 4.73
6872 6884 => 0.17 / 4.83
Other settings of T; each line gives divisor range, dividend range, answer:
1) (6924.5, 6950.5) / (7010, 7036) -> 1.26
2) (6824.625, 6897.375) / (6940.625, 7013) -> 1.57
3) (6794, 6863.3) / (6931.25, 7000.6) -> 1.59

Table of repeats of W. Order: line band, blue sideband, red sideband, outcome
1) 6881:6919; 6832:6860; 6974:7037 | 3.40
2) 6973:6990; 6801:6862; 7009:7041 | 0.51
